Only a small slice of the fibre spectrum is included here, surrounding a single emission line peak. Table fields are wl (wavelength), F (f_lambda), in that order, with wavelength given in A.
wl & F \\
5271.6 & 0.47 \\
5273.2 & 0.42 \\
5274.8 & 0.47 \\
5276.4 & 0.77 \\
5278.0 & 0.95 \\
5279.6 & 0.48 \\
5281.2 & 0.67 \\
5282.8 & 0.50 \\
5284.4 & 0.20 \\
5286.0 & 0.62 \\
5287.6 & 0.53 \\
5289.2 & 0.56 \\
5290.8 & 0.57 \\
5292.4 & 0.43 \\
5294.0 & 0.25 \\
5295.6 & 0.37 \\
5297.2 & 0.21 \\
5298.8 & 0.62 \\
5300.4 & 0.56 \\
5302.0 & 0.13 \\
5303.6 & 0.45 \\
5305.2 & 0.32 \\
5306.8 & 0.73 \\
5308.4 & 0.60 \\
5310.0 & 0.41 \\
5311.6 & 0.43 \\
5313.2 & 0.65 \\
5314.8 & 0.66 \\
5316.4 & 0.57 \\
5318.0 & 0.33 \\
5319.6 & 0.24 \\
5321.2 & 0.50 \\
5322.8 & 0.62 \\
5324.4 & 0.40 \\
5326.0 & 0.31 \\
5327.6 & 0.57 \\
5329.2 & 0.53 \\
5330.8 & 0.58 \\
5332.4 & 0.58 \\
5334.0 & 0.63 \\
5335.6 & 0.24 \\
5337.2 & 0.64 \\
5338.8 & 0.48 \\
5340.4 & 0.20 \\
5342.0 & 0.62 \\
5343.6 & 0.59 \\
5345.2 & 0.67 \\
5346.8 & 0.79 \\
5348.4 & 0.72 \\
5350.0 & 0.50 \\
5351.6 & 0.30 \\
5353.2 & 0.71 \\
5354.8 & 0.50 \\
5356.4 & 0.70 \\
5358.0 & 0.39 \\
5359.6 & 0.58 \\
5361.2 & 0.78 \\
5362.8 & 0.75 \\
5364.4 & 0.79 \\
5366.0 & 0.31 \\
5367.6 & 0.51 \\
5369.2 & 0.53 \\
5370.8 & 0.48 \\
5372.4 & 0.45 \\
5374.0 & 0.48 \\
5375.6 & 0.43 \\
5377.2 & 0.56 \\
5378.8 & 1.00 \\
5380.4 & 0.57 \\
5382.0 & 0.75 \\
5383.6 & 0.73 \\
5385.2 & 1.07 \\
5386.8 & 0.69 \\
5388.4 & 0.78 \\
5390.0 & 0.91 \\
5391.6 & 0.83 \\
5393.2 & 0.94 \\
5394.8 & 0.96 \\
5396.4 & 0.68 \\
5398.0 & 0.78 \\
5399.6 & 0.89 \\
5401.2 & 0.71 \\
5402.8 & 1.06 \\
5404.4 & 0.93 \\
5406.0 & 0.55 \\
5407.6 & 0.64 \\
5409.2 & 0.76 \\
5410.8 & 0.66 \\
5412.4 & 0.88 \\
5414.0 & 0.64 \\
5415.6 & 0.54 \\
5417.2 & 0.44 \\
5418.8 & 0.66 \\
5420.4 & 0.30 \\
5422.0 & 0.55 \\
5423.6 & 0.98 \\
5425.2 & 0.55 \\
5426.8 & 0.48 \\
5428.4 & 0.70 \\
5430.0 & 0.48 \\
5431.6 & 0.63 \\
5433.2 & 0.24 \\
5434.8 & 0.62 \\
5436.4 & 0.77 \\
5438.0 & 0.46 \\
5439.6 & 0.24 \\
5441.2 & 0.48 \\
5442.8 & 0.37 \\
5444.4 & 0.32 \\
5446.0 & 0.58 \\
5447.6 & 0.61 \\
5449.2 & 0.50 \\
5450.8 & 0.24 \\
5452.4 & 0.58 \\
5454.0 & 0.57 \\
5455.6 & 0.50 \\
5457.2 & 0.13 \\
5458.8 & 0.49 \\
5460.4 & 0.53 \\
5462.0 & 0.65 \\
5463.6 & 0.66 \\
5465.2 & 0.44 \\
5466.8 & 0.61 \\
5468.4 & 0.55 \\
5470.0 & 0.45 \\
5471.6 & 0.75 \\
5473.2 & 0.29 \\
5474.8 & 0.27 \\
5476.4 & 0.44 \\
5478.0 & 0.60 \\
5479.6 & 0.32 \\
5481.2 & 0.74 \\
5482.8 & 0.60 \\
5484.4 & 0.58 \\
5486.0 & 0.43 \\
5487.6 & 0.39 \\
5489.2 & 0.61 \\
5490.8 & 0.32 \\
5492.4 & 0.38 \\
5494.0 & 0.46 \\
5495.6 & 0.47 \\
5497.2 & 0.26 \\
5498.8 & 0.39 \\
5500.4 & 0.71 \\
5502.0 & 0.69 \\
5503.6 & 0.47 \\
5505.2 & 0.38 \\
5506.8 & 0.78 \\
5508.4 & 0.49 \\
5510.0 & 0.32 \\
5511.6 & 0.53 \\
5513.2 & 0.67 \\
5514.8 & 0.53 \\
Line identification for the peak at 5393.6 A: Mg II 2798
